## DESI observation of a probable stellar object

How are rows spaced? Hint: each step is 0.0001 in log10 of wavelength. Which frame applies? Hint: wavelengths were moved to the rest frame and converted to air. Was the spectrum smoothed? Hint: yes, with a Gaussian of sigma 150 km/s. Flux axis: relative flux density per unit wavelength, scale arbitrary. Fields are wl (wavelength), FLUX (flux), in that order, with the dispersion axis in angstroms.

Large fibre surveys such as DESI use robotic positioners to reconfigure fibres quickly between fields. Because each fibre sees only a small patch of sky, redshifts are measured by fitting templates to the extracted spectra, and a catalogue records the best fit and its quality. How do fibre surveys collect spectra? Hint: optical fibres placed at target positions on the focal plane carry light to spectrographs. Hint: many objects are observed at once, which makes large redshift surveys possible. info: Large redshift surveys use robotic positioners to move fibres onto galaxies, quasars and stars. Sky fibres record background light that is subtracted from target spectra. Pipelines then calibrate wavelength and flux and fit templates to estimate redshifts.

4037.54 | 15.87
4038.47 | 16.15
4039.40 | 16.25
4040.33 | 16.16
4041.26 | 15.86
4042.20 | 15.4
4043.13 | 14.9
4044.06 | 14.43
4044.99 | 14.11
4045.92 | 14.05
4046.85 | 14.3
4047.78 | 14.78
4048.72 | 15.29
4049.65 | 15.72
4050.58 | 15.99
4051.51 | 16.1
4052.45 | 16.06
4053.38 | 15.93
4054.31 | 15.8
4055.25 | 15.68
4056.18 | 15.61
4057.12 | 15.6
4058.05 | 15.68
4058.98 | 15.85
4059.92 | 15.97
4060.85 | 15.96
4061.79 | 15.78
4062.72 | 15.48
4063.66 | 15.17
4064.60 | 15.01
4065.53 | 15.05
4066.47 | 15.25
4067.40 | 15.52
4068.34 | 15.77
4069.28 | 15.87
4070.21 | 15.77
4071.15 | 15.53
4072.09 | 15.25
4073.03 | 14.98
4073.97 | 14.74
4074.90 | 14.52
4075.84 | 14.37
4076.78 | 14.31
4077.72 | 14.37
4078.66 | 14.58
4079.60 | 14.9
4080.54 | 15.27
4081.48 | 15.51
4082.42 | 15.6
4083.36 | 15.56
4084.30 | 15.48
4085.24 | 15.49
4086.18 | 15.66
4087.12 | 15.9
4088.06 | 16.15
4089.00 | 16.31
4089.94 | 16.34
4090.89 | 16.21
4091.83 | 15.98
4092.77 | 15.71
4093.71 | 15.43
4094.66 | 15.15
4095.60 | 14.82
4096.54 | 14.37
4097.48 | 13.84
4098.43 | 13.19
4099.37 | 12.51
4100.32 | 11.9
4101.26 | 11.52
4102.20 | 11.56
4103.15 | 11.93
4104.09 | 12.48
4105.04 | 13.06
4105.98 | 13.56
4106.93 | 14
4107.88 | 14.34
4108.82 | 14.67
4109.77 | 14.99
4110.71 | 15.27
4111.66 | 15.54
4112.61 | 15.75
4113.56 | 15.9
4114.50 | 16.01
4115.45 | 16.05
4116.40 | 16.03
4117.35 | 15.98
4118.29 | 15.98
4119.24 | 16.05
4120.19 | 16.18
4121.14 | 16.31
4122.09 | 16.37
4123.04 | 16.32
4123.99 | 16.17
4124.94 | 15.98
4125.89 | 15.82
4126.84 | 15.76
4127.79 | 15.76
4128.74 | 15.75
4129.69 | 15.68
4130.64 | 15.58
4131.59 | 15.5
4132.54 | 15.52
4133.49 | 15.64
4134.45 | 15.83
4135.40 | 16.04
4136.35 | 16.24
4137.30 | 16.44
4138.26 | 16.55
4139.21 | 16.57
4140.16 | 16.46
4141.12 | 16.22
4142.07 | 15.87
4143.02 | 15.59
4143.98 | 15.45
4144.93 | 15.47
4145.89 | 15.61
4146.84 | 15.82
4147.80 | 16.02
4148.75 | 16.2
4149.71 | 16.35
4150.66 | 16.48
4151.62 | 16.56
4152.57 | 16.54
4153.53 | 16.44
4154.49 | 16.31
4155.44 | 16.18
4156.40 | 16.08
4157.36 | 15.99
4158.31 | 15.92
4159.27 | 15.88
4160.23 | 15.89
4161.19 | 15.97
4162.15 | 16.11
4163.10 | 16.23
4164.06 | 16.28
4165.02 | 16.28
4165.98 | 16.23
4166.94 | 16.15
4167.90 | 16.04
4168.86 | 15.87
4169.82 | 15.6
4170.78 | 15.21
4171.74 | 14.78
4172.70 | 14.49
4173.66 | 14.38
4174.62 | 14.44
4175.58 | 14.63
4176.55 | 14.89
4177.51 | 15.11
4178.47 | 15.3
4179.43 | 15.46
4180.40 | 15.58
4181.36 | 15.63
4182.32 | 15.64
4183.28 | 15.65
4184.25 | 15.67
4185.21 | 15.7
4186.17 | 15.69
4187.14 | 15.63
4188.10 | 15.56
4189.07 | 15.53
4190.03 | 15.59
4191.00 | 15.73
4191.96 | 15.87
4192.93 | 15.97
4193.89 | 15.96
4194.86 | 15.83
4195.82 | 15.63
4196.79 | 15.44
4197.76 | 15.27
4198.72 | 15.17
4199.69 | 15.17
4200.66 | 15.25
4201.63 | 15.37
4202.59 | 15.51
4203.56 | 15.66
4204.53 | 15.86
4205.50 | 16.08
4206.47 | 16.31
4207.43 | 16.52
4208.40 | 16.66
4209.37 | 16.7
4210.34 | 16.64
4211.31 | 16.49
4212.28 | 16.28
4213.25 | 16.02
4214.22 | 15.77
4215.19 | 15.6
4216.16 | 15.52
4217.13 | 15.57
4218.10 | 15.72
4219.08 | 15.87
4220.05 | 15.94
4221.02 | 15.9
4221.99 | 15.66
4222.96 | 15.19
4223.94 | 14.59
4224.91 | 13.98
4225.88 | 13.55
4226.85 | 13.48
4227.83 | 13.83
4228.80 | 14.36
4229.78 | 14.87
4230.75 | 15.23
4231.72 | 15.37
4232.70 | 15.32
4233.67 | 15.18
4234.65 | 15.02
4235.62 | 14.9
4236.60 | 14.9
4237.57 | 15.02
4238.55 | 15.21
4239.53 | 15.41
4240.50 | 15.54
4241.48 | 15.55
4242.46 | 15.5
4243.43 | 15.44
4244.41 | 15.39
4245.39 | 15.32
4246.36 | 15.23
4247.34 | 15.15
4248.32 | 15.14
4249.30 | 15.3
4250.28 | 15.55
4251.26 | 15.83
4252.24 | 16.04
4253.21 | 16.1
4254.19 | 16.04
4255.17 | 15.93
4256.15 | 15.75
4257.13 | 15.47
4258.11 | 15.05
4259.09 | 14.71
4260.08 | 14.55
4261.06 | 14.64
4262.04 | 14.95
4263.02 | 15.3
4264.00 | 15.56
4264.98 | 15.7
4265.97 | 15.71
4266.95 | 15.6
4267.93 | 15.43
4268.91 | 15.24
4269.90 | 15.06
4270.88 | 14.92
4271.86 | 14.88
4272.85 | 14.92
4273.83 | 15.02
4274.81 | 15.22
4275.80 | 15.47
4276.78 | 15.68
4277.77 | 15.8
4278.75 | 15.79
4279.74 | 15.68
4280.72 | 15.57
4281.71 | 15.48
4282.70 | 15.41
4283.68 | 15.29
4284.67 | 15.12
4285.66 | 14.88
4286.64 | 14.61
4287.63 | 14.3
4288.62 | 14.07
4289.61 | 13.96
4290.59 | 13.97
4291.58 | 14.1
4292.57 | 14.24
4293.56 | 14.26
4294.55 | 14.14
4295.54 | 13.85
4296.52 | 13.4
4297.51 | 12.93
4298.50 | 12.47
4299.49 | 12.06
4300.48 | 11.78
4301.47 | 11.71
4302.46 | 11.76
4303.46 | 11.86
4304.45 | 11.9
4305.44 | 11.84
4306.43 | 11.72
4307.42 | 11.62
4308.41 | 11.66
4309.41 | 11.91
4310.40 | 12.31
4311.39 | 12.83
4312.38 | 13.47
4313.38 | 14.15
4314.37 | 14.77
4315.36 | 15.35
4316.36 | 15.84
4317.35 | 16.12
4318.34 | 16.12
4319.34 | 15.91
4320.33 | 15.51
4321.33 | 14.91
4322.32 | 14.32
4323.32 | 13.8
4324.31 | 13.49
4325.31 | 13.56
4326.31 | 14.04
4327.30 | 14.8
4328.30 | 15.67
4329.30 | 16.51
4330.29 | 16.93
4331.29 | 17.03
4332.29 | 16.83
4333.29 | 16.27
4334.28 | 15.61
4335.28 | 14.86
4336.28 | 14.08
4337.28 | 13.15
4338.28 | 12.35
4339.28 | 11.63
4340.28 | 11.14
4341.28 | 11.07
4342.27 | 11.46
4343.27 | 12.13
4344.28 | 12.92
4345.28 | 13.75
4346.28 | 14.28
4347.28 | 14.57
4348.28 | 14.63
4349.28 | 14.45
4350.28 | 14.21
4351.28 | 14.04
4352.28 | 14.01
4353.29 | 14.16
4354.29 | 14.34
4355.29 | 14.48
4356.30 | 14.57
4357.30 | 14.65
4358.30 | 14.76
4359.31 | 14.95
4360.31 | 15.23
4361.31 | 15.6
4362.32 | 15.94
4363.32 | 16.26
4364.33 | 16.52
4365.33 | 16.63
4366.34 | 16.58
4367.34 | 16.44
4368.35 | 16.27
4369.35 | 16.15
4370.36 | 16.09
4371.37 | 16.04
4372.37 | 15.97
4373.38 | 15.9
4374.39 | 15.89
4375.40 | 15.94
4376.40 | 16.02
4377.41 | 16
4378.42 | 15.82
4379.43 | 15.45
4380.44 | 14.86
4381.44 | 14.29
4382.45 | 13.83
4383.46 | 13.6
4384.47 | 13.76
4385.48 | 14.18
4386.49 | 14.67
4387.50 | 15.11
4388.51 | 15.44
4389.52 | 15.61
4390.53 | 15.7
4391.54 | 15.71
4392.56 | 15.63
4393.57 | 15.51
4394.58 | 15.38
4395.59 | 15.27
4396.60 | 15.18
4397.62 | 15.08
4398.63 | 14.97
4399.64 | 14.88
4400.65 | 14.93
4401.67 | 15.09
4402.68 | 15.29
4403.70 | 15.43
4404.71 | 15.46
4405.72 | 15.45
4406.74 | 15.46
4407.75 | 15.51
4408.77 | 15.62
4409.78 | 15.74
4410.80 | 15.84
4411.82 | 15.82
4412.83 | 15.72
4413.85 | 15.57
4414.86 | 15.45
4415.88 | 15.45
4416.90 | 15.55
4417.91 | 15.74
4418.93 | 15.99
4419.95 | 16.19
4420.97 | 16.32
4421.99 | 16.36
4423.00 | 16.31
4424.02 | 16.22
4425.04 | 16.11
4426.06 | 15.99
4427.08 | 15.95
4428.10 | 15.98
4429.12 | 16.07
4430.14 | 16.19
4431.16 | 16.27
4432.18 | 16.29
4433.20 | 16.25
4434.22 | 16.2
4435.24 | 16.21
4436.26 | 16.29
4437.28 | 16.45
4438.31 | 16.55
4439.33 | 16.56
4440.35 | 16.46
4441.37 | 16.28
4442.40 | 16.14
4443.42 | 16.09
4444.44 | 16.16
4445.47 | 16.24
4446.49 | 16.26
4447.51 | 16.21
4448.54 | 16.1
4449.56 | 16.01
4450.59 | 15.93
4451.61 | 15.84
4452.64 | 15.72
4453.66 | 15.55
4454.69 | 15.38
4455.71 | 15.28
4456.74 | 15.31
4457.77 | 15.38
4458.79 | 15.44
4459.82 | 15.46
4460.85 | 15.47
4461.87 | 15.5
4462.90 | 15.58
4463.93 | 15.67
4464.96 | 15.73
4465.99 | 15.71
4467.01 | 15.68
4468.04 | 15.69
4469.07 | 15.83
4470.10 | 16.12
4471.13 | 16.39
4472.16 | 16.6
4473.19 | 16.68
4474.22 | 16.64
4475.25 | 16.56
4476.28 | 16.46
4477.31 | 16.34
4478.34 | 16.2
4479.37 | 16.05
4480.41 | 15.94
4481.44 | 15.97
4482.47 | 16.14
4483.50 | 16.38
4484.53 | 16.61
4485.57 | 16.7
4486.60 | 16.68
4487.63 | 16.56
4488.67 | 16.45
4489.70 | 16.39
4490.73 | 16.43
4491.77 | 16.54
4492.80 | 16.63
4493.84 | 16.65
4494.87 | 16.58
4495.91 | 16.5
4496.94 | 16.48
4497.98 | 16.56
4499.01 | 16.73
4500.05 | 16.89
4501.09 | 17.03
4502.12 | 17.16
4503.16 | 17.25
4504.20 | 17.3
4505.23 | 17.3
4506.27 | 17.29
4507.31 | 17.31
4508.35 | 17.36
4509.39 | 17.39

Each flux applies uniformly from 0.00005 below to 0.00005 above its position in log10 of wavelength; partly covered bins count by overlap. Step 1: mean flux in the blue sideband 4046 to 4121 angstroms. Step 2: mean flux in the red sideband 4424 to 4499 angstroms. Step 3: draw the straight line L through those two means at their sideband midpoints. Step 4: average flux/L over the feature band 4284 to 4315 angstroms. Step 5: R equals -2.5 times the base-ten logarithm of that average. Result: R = 0.19 mag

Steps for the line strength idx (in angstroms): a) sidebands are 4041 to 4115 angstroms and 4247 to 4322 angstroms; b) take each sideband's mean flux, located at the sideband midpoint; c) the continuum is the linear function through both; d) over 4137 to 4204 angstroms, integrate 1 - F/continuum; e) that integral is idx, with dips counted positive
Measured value -4.41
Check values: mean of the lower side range 15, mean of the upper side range 14.5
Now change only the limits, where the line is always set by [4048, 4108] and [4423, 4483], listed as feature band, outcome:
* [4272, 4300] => 1.8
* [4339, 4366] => 2.7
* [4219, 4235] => 0.5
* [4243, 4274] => 0.3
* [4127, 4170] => -2.4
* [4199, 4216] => -0.7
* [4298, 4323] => 3.6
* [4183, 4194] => -0.3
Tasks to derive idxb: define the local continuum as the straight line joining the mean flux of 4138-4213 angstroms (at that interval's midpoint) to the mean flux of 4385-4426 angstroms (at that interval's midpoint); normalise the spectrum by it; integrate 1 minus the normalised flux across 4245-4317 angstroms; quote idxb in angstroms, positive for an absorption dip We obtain 5.70 angstroms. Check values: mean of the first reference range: 15.8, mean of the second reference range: 15.5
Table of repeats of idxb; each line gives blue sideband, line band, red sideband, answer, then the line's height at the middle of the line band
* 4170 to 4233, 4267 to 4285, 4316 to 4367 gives -0.4 angstroms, 15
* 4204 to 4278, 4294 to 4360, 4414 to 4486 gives 7.6 angstroms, 15.7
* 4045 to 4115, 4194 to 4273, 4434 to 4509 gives 0.5 angstroms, 15.5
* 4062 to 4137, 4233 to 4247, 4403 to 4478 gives 0.2 angstroms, 15.5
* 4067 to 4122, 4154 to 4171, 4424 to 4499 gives -1.0 angstroms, 15.2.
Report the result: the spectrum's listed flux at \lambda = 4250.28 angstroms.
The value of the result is 15.55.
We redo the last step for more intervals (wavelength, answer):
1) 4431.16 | 16.27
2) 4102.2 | 11.56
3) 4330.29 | 16.93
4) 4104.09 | 12.48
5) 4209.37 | 16.7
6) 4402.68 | 15.29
